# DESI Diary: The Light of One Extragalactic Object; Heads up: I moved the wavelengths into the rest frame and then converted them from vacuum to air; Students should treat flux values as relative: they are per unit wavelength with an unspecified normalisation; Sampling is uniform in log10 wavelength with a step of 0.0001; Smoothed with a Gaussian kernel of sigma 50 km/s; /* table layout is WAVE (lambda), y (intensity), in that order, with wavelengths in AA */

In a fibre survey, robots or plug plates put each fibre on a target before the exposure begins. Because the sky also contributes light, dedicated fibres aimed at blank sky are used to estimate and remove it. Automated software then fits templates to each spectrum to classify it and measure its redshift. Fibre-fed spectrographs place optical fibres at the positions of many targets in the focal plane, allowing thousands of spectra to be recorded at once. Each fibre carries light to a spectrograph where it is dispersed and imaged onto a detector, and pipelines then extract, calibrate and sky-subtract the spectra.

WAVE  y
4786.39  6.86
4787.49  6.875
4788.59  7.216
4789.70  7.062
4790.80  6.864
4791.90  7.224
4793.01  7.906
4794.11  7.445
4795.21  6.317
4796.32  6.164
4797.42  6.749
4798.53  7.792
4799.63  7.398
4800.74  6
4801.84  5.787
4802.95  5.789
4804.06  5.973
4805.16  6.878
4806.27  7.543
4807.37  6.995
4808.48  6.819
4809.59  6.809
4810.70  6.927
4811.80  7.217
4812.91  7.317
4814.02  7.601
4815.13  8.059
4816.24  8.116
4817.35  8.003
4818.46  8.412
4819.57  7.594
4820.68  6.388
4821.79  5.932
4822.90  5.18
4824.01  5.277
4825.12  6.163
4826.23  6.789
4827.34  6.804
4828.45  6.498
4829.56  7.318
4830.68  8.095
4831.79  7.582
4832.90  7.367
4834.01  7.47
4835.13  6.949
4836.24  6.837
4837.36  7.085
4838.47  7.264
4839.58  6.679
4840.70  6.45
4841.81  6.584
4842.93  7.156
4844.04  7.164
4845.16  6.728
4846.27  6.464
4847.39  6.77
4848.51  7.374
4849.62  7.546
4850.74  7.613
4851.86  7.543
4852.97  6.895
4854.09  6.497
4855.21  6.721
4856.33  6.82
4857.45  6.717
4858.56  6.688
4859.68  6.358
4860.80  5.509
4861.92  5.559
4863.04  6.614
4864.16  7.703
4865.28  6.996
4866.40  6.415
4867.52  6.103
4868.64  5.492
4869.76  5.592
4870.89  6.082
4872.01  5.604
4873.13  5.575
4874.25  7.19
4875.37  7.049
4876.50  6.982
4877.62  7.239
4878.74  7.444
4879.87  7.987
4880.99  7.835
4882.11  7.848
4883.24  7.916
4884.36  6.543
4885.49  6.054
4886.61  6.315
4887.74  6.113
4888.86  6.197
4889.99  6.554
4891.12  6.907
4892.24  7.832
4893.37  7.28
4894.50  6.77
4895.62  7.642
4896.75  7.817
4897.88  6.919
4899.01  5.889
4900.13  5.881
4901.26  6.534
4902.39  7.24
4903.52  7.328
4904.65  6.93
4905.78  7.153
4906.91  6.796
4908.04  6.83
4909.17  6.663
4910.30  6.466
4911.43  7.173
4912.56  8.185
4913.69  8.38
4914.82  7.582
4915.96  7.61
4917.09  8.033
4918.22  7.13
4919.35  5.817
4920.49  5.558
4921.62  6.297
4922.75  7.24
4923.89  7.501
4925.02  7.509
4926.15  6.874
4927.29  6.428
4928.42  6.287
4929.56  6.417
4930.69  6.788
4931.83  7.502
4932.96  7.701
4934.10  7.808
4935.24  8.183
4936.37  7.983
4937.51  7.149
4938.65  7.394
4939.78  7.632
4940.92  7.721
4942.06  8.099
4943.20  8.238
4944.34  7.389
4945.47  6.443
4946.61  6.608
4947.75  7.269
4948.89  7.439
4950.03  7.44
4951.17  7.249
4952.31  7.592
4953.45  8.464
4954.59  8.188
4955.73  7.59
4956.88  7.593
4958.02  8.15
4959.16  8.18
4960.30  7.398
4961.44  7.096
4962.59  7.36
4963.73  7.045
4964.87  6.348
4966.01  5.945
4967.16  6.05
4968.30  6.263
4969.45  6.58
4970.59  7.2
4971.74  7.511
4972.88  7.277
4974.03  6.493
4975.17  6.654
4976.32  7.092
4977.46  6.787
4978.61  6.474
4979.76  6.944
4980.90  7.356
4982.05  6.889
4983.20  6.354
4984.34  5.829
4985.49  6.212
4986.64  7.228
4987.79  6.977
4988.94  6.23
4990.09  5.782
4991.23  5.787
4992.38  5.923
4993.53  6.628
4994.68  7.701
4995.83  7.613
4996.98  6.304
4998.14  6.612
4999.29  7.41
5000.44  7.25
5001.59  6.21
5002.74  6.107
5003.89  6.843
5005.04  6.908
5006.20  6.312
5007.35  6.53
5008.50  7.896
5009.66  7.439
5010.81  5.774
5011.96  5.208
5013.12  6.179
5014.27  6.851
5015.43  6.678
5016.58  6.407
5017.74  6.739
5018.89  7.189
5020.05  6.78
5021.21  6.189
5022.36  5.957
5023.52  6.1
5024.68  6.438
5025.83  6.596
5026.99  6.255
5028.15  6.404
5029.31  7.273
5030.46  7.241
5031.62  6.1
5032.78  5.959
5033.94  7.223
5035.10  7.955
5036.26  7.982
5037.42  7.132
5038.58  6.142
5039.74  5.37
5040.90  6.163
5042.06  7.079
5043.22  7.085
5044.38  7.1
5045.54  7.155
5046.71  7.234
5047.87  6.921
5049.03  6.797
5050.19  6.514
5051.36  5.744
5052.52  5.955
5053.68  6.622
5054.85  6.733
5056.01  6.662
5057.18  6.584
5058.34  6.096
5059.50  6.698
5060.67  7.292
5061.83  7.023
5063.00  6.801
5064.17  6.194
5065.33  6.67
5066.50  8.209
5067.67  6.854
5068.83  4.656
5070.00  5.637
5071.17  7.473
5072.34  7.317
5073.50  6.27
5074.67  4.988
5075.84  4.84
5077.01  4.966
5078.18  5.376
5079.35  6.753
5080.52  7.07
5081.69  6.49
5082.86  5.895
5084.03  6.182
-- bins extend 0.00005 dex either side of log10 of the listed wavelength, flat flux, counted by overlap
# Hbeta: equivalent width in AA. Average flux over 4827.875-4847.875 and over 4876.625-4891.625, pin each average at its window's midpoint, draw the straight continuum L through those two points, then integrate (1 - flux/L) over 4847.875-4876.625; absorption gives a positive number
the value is 1.8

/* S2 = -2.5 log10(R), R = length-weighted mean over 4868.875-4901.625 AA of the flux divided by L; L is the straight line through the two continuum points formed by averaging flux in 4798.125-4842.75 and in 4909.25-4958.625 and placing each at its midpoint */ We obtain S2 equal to 0.06 mag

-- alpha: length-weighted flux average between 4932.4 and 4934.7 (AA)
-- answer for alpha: 7.73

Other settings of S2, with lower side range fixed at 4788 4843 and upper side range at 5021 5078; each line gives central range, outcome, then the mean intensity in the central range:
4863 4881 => 0.03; 6.67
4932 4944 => -0.16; 7.77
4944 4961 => -0.13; 7.53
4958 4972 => -0.04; 6.95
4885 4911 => 0.00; 6.79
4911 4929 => -0.05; 7.1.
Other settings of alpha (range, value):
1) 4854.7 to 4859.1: 6.74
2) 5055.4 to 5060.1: 6.52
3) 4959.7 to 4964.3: 7.23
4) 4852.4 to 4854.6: 6.72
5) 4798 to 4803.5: 6.55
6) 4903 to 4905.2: 7.12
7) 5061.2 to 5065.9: 6.68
